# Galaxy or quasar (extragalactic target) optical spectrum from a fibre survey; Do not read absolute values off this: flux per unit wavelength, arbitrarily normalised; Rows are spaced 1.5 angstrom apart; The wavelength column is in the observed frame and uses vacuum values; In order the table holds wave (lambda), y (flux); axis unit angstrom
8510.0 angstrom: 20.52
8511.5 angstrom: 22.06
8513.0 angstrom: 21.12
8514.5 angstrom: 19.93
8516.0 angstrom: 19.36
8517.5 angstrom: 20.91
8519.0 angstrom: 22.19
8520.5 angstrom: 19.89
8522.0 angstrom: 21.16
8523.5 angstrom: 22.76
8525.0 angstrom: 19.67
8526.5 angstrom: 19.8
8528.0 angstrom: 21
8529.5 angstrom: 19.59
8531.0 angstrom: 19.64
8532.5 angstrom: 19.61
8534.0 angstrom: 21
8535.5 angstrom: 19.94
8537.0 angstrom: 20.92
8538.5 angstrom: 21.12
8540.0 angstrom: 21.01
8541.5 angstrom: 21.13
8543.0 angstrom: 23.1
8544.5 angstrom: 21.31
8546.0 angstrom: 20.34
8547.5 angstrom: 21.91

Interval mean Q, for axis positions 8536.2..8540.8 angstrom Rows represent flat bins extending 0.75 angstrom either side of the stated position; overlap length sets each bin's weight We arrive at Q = 21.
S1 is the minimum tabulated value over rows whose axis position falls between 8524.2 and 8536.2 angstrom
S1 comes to 19.59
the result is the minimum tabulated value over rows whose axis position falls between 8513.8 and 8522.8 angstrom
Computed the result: 19.36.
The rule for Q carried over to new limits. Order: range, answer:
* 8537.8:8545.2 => 21.5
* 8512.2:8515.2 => 20.6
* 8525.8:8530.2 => 20.1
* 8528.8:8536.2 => 20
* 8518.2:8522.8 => 21.1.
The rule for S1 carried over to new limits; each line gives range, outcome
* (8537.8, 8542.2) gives 21.01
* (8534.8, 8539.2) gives 19.94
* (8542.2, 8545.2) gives 21.31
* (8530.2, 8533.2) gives 19.61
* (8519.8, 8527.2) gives 19.67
